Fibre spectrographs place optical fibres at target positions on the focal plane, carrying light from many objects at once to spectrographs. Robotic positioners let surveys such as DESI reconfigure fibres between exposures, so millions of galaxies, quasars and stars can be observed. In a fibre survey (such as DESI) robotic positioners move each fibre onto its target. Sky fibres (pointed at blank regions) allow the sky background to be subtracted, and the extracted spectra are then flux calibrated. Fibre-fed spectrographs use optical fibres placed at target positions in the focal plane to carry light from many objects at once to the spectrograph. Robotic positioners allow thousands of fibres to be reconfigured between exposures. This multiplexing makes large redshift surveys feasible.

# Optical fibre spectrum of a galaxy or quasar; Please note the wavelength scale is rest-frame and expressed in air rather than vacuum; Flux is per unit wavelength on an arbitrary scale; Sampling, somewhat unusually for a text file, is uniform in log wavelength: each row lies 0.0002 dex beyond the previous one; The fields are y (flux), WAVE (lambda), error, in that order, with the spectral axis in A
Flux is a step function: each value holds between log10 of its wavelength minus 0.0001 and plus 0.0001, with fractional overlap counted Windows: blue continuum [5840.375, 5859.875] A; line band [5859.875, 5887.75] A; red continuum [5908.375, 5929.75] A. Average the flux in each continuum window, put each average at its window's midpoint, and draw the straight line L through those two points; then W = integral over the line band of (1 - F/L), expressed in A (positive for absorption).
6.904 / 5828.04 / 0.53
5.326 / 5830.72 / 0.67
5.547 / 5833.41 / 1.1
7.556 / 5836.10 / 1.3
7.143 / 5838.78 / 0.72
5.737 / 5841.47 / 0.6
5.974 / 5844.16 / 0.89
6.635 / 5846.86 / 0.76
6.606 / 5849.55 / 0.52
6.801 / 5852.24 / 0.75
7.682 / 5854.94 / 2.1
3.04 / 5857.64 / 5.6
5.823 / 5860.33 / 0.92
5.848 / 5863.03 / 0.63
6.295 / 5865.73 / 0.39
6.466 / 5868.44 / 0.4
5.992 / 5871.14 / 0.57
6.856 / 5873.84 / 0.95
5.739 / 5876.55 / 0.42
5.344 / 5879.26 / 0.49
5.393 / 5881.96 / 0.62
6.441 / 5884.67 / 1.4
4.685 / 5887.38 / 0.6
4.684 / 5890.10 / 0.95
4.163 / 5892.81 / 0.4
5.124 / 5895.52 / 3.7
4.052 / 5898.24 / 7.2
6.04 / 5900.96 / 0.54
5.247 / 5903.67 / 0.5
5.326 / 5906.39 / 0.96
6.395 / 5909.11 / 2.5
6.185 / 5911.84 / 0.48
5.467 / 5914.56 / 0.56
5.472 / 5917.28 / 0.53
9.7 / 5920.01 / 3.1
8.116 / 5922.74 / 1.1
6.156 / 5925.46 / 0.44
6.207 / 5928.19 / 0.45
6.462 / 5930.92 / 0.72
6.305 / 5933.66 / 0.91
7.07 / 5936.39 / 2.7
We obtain 1.5 A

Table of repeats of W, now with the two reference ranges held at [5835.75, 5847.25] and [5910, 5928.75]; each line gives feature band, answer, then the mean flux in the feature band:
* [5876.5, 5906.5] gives 6.9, 5.16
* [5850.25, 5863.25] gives 1.4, 5.88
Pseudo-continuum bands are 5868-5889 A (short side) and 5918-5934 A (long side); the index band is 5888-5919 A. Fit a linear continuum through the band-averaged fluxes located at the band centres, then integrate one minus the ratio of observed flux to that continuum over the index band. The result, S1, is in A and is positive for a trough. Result 5.7 A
